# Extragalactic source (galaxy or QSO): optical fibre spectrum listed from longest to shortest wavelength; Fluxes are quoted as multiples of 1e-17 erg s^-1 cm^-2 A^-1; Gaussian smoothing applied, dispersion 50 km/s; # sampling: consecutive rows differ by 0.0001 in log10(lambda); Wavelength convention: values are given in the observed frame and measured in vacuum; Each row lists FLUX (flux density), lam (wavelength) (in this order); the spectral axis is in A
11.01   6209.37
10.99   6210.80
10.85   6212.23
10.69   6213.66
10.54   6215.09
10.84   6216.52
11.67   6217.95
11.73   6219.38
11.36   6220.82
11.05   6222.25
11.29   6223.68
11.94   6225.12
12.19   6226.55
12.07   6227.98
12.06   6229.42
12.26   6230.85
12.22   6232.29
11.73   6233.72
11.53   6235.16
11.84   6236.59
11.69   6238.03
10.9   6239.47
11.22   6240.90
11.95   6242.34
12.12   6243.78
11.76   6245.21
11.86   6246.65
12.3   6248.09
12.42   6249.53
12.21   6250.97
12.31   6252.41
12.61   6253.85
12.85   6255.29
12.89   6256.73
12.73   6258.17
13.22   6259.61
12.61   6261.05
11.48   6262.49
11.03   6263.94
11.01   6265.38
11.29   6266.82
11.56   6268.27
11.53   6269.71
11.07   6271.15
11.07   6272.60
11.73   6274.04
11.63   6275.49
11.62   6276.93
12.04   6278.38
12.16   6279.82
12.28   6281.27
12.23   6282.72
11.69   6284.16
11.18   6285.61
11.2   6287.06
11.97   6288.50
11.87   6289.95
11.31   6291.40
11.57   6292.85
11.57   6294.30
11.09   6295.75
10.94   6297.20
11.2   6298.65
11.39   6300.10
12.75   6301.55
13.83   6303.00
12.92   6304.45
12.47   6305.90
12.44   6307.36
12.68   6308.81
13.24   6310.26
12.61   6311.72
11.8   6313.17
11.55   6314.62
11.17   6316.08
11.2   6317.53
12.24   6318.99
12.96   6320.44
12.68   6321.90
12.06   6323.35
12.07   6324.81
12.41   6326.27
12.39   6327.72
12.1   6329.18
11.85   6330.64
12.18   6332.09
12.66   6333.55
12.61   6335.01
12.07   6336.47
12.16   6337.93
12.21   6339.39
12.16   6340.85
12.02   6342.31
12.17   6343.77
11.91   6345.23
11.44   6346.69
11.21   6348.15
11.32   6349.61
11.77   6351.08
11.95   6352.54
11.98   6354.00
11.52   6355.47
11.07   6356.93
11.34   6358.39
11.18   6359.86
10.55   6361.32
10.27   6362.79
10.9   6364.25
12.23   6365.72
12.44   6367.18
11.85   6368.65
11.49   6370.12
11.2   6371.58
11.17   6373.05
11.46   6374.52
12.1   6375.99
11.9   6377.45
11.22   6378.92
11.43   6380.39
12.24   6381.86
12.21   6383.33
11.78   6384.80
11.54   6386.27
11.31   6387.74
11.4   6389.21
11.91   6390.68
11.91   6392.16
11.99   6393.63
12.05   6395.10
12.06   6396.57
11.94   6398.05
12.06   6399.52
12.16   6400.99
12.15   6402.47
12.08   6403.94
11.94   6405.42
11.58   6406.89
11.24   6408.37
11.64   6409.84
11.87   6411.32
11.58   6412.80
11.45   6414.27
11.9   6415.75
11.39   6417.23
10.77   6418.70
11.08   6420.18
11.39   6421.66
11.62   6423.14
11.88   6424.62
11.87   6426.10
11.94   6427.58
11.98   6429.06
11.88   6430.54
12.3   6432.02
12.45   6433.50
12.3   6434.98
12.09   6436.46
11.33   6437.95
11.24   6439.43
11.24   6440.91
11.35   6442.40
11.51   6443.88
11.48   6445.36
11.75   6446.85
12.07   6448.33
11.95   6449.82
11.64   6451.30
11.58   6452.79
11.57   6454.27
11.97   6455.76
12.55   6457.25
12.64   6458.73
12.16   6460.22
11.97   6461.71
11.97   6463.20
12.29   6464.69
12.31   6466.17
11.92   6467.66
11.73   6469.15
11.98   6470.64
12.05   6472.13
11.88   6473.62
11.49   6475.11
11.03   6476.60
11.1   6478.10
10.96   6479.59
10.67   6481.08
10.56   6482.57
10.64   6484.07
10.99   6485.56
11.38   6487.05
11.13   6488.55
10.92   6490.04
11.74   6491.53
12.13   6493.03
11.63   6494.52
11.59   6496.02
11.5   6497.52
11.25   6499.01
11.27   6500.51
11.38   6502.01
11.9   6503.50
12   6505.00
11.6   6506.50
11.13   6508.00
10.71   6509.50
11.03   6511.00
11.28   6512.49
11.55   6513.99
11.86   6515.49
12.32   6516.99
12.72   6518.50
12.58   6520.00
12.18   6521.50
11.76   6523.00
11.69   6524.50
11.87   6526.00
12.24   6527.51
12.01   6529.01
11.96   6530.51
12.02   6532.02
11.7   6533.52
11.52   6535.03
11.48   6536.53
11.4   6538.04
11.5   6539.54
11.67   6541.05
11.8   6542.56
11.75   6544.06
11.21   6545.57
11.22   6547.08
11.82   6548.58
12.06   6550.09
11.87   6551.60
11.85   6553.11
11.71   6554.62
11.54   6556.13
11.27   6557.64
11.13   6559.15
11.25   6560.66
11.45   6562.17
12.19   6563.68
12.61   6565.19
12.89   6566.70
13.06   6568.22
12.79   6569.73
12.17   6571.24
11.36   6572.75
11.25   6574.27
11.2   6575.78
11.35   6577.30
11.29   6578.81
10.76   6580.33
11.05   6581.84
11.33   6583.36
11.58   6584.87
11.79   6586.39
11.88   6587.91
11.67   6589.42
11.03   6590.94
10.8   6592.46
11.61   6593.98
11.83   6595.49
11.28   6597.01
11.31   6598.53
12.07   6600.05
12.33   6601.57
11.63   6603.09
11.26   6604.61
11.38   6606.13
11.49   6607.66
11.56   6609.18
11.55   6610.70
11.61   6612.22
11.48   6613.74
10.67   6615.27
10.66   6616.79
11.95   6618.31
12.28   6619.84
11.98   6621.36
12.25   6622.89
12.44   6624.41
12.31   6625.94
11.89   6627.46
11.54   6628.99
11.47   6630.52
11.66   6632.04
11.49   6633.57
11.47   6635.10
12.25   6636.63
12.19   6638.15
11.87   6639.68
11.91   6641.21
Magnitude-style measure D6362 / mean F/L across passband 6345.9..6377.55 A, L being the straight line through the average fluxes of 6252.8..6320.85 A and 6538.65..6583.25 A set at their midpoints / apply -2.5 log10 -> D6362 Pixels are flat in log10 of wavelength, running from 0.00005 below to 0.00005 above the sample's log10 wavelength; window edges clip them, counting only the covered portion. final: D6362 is 0.04 mag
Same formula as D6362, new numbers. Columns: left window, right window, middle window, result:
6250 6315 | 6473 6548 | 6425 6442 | -0.02 mag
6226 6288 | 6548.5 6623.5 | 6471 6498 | 0.04 mag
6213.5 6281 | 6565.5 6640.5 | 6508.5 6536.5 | -0.01 mag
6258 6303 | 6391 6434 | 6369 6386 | 0.01 mag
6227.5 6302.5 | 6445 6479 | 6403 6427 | 0.03 mag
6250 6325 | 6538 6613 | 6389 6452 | 0.01 mag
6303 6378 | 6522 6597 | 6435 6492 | 0.02 mag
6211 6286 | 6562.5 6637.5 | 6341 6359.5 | 0.01 mag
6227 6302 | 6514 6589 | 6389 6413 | -0.01 mag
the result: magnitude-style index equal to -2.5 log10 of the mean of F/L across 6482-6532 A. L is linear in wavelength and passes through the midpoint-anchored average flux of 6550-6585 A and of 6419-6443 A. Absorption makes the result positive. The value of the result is 0.01 mag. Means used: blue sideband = 11.7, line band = 11.6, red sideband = 11.7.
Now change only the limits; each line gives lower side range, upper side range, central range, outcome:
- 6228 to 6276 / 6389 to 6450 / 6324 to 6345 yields -0.03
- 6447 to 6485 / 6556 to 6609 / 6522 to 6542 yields -0.01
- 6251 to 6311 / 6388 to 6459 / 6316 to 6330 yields -0.02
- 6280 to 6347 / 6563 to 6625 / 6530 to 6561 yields 0.01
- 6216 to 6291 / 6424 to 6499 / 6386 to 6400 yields -0.01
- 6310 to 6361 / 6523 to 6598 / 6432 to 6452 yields 0.01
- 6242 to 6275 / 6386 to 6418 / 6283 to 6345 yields -0.01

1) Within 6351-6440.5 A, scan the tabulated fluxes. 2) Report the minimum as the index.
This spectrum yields 10.27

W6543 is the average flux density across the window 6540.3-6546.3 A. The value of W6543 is 11.6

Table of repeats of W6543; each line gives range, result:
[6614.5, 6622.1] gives 11.5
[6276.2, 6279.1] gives 11.8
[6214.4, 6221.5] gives 11.2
